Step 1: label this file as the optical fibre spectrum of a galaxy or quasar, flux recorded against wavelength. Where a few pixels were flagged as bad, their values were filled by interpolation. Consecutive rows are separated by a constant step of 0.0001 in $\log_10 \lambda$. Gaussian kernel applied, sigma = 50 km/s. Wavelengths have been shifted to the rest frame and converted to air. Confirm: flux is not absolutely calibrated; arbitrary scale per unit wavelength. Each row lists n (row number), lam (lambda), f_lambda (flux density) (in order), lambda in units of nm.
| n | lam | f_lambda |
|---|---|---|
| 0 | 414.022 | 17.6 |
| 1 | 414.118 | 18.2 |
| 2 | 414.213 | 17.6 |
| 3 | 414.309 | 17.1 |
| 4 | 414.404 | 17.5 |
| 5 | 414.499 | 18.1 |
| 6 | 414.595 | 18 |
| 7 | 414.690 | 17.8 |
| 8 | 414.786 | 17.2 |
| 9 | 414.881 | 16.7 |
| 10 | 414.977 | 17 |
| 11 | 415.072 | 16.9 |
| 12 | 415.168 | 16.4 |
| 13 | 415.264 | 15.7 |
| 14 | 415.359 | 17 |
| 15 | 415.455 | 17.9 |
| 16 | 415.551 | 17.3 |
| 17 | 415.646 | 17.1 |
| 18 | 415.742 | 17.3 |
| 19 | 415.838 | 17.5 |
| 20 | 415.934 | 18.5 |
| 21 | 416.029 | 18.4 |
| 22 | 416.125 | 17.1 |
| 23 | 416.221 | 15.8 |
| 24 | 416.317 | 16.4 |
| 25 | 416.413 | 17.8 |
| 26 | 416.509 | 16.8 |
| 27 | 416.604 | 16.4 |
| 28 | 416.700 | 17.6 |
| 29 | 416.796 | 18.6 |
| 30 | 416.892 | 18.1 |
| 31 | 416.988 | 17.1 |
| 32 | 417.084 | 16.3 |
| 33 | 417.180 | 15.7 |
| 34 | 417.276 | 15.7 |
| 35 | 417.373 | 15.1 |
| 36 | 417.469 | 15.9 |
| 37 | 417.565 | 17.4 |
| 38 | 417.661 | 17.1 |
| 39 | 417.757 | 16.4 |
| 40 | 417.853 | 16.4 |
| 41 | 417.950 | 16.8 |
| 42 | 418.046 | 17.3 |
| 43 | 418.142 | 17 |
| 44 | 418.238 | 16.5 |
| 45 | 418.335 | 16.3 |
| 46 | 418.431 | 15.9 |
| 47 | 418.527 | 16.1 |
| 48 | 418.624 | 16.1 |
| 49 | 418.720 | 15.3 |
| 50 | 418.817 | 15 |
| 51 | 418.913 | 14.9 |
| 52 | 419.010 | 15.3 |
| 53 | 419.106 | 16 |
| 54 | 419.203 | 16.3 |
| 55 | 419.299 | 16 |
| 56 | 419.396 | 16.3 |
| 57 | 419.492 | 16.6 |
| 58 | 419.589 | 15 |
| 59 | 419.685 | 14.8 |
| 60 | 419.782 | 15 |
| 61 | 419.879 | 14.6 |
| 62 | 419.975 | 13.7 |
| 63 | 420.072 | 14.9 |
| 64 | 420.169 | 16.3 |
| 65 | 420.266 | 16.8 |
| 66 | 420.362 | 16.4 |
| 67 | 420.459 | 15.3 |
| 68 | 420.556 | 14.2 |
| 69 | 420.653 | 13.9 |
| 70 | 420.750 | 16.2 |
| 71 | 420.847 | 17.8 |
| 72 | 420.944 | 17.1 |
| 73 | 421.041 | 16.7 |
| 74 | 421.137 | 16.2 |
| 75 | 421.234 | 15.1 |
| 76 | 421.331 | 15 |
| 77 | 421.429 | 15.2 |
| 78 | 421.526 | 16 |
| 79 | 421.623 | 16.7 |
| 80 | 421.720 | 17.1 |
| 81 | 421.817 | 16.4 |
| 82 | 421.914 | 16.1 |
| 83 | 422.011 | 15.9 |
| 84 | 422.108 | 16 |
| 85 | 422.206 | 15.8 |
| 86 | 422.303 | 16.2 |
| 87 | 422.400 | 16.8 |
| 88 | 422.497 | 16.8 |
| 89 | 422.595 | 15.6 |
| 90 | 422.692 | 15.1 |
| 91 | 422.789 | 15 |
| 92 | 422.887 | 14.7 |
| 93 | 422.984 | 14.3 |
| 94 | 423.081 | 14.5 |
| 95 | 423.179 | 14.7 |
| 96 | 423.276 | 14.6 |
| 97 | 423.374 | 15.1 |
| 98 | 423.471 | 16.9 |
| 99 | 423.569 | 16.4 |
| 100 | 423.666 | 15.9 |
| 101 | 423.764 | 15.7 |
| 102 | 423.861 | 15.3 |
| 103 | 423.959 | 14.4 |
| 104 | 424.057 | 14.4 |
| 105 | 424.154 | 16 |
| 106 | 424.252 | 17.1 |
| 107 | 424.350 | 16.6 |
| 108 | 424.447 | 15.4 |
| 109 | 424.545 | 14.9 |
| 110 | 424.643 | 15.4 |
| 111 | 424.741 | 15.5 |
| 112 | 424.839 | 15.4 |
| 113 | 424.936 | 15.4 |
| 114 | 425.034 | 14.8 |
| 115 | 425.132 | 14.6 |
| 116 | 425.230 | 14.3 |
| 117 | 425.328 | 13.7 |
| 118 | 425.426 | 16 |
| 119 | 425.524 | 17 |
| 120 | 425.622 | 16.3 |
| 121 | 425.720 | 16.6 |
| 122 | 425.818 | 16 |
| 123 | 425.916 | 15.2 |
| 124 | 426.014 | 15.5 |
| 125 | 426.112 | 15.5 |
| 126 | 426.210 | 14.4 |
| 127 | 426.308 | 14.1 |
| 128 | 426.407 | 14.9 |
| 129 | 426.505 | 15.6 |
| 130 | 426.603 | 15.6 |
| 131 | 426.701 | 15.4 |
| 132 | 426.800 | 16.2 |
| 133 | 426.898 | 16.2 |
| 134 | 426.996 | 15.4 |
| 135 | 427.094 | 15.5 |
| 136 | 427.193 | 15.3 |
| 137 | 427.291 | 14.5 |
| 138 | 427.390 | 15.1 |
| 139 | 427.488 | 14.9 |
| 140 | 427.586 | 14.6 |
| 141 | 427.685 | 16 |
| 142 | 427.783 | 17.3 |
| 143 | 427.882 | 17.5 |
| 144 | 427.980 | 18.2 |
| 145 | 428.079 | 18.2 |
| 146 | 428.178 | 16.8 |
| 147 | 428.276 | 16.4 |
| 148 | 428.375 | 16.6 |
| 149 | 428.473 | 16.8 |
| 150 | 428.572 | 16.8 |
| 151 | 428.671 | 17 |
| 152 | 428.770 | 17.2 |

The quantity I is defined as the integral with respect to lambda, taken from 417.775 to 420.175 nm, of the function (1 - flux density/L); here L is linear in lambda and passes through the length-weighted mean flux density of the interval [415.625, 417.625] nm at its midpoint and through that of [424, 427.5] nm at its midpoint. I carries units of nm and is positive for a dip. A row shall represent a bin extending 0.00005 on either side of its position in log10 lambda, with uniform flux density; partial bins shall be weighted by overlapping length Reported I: 0.12 nm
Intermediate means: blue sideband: 17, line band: 15.8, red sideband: 15.4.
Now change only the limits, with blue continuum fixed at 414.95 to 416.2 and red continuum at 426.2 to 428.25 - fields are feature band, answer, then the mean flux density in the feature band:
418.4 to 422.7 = 0.21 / 15.8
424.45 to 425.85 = 0.06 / 15.4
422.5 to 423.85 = 0.08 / 15.3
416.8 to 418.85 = 0.06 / 16.4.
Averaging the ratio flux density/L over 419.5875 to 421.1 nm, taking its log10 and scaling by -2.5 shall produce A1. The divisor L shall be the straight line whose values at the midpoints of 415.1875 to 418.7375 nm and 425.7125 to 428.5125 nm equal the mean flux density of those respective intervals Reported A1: 0.06 mag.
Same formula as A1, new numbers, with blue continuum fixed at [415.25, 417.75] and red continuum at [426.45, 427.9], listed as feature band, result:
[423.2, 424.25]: 0.04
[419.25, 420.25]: 0.08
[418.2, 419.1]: 0.07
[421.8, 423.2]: 0.04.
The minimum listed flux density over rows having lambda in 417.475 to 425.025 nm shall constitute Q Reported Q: 13.7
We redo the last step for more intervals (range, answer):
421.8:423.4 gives 14.3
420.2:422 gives 13.9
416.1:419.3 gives 14.9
